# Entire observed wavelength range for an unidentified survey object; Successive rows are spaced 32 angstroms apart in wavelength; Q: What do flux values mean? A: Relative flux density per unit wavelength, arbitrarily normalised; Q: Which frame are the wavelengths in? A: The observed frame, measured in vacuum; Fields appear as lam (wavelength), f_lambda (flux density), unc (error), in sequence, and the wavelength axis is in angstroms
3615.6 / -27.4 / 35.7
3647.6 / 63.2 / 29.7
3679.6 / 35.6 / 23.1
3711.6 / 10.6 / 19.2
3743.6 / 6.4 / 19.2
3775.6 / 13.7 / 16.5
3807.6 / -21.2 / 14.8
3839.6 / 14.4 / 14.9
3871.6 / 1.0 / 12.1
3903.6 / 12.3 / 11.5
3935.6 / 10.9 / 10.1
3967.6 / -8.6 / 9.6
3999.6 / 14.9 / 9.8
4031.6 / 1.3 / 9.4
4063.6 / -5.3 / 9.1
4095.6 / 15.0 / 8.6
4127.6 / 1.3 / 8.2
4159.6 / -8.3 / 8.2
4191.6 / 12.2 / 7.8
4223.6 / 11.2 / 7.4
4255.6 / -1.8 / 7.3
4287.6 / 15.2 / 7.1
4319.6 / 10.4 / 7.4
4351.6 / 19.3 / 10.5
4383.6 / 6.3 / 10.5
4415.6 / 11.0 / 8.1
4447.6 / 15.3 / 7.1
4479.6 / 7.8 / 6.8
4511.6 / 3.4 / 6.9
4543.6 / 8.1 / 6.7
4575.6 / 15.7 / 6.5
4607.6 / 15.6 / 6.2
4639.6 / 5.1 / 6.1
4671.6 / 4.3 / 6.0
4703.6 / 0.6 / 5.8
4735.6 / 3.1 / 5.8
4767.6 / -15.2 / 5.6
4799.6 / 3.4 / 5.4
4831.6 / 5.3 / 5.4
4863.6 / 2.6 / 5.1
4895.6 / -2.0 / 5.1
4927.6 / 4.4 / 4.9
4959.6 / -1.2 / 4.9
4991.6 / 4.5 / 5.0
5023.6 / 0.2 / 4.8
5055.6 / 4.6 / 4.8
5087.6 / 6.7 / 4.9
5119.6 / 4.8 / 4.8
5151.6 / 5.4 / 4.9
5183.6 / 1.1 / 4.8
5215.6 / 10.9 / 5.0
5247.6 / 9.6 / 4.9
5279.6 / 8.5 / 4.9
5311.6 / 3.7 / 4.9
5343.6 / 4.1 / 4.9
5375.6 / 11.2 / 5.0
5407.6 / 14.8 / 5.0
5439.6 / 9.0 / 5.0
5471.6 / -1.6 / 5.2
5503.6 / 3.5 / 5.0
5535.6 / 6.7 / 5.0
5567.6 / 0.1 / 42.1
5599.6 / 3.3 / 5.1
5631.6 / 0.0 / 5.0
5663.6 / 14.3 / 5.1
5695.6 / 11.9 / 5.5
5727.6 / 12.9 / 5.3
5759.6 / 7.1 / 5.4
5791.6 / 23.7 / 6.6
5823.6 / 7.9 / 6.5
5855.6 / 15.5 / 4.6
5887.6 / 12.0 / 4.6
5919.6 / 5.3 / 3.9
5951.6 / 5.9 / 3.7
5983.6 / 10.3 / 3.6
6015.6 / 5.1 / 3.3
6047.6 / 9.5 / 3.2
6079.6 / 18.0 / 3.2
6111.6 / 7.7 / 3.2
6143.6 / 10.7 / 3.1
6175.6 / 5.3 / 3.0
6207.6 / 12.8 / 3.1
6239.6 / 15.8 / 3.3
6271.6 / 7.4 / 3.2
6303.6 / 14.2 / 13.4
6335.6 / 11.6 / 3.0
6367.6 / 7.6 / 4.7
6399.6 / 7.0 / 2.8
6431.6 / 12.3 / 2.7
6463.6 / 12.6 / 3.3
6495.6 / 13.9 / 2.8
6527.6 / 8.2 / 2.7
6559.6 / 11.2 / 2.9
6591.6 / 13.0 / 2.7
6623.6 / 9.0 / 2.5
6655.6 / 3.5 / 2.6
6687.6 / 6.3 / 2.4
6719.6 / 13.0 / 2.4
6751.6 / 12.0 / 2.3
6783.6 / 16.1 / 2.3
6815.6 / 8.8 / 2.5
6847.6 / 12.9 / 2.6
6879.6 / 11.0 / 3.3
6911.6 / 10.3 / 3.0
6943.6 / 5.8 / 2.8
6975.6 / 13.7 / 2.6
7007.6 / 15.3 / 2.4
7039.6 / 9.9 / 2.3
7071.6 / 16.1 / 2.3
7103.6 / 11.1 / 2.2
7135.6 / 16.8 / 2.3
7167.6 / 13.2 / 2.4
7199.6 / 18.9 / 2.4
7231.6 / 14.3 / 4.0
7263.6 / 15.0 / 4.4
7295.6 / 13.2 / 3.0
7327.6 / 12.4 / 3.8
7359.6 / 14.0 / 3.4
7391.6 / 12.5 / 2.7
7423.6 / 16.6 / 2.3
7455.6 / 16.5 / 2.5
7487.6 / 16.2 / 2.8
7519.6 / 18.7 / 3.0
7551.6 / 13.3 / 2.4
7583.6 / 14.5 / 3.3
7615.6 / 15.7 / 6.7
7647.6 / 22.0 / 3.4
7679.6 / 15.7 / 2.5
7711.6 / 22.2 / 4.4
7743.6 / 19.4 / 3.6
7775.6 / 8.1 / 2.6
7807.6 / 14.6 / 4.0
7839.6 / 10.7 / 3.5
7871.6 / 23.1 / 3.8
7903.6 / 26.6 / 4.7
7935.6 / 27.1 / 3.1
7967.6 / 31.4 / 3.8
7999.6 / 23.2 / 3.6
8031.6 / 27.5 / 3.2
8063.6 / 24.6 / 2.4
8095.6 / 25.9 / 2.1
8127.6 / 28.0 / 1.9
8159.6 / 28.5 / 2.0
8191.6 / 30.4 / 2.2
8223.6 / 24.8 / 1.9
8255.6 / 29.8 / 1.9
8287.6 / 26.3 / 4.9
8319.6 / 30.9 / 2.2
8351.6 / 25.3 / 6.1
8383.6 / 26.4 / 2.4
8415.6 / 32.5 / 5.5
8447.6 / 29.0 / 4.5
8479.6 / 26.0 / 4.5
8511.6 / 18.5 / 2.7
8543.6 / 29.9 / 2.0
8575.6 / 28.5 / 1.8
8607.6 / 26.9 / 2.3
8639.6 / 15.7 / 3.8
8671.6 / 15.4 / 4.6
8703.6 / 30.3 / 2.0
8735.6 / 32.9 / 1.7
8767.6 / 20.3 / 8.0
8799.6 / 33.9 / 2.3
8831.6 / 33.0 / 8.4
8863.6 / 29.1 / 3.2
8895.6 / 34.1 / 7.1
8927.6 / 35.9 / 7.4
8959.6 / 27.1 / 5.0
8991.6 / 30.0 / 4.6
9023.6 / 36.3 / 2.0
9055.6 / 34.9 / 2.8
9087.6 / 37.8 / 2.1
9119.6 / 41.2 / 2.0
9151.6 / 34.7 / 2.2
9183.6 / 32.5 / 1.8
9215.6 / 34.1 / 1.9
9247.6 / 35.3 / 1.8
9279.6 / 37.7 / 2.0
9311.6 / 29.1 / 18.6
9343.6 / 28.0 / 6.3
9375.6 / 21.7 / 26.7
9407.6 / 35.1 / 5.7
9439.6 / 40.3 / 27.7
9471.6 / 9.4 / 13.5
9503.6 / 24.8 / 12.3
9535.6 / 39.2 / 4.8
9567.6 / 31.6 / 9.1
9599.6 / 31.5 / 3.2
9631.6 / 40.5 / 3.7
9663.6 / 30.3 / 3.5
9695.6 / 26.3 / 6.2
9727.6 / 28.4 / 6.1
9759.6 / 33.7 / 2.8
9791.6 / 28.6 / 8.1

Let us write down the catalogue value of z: 0.98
